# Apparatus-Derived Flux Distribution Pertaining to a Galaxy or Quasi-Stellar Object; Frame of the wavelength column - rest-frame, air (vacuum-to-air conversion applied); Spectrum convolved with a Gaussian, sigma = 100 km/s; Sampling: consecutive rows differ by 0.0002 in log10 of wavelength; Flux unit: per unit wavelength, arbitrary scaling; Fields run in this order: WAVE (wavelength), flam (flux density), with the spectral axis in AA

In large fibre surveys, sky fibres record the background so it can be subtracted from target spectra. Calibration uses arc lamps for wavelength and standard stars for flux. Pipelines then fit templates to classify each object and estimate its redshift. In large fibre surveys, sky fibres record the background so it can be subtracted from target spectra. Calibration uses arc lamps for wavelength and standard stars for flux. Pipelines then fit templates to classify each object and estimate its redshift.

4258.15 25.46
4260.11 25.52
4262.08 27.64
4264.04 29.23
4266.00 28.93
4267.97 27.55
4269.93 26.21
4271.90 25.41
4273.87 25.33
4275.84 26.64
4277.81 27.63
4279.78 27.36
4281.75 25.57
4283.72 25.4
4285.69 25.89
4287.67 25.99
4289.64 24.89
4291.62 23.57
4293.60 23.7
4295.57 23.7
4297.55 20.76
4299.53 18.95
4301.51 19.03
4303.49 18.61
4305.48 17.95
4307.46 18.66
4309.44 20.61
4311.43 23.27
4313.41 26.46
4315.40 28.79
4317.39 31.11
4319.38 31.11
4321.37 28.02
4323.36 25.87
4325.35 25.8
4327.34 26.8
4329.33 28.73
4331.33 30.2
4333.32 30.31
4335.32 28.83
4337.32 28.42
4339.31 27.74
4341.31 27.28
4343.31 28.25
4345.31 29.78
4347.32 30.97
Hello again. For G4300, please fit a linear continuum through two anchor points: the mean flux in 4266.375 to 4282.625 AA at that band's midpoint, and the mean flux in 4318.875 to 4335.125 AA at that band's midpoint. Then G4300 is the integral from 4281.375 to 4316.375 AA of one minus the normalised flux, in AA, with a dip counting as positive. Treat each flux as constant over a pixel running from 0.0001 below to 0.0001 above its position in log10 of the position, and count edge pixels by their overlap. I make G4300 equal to 5.79 AA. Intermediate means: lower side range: 26.6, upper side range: 28.3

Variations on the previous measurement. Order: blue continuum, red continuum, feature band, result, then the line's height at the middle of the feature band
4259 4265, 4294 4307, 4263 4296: -2.9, 24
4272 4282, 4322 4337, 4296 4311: 4.3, 27.3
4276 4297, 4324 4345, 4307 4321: 0.5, 27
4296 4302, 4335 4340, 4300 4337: -1.8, 24.2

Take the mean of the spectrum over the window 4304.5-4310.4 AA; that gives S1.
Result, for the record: 19.1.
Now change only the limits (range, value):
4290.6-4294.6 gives 23.6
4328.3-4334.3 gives 29.7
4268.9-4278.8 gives 26.2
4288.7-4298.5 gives 23.3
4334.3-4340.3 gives 28.3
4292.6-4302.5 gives 21.2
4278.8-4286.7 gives 26.1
